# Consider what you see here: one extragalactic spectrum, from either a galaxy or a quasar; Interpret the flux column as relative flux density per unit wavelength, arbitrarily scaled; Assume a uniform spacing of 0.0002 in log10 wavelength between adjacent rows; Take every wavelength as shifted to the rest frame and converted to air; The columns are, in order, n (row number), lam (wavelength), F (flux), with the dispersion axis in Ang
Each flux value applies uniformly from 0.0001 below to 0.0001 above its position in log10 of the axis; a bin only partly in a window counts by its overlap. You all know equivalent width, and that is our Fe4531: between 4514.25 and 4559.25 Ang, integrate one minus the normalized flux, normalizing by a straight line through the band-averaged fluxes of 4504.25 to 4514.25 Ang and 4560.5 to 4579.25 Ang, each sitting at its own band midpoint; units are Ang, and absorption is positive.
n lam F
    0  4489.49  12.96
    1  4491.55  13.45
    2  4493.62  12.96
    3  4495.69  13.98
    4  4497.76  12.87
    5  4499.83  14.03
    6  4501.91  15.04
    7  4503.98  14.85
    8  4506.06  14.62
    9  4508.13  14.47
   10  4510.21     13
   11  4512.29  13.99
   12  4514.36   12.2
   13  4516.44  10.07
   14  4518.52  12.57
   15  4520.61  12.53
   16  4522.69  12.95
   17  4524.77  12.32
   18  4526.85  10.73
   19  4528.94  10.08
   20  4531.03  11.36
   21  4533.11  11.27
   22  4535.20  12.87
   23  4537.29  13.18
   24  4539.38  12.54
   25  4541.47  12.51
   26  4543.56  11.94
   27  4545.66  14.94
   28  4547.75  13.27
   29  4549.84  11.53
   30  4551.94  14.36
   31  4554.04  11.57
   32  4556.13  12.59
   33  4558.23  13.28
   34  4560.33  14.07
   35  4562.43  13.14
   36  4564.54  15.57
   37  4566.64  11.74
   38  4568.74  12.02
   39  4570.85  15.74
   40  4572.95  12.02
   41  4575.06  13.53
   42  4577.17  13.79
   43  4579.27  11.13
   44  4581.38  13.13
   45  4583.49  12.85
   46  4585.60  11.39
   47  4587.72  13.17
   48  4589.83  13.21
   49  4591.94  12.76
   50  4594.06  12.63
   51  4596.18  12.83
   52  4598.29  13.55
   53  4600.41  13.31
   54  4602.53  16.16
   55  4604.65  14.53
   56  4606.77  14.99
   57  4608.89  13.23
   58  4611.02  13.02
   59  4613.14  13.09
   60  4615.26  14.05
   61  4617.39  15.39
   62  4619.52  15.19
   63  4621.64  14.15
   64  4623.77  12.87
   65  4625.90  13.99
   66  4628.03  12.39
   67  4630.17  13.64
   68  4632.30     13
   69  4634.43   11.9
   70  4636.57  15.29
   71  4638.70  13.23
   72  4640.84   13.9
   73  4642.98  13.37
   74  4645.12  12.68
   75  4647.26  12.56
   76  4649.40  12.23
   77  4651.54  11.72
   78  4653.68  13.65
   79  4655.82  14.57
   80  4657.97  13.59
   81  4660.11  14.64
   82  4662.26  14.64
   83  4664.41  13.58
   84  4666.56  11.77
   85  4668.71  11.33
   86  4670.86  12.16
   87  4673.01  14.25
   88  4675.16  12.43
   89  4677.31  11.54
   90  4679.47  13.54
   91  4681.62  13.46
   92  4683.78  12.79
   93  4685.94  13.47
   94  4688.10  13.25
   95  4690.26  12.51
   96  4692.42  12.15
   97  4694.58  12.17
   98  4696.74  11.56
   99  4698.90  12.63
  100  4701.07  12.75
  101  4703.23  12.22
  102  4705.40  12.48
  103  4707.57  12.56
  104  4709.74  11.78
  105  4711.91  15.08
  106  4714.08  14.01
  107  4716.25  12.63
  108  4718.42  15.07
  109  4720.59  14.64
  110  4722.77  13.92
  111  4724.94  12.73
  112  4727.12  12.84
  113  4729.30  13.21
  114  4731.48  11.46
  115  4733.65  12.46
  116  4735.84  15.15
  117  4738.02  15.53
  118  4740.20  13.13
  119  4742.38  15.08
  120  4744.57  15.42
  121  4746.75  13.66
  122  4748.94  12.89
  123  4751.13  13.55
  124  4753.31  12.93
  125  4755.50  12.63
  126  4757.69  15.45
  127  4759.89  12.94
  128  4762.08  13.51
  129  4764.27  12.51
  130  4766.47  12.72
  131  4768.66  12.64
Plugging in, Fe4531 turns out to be 4.4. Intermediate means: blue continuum 13.9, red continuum 13.3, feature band 12.3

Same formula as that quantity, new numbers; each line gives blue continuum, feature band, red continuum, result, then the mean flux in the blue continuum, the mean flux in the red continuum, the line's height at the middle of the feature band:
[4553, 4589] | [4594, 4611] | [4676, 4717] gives -1.3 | 13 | 12.8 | 12.9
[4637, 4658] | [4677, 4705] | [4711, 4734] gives 1.5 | 13.2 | 13.5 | 13.4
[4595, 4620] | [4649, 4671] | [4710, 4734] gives 1.0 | 14.1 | 13.4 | 13.8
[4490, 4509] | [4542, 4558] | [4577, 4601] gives 0.5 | 14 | 12.8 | 13.3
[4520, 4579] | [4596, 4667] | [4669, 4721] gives -4.4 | 12.7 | 12.9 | 12.8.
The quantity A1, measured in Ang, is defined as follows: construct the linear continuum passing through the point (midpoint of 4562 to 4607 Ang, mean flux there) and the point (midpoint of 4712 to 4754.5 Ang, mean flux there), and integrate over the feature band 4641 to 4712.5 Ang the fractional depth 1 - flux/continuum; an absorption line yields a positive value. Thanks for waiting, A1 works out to 3.6 Ang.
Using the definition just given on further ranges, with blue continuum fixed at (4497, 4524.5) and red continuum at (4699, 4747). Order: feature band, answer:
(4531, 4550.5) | 1.0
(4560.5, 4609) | 0.1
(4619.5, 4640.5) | -0.1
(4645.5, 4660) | 0.3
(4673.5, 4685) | 0.5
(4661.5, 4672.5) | 0.6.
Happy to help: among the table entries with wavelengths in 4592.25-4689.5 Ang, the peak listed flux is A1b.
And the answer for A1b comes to 16.16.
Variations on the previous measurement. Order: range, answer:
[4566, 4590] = 15.74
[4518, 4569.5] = 15.57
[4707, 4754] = 15.53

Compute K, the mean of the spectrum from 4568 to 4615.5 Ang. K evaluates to 13.3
